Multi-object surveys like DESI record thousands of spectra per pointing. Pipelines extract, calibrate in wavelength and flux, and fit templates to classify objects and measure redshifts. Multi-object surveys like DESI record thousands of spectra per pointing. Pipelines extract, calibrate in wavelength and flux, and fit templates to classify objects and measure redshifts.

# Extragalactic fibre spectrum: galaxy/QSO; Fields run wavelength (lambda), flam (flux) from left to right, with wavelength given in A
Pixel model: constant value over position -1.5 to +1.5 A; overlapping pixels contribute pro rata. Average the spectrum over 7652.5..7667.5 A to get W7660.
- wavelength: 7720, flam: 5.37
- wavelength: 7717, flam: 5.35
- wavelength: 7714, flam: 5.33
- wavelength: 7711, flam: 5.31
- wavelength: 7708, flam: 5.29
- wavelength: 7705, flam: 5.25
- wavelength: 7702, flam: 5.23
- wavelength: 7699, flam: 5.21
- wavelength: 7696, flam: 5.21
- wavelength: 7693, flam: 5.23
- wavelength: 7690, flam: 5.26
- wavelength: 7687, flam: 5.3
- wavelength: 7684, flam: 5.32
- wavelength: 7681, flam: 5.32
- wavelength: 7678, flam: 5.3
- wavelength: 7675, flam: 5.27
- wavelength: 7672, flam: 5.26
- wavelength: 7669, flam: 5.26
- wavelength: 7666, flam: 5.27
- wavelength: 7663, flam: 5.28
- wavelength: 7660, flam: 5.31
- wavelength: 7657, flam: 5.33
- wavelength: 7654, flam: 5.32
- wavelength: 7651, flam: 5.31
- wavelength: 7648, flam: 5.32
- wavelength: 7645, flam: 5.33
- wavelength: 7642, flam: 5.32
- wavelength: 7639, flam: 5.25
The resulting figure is 5.3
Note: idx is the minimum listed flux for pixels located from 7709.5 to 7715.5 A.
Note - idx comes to 5.31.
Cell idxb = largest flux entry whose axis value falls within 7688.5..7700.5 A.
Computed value 5.26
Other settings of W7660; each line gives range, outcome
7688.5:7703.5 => 5.23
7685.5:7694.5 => 5.26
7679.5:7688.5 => 5.31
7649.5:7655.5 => 5.32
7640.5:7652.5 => 5.32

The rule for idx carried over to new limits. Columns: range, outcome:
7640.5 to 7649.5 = 5.32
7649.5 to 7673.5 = 5.26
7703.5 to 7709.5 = 5.25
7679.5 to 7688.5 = 5.3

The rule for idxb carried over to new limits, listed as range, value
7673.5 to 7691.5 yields 5.32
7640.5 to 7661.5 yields 5.33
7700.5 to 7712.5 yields 5.31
